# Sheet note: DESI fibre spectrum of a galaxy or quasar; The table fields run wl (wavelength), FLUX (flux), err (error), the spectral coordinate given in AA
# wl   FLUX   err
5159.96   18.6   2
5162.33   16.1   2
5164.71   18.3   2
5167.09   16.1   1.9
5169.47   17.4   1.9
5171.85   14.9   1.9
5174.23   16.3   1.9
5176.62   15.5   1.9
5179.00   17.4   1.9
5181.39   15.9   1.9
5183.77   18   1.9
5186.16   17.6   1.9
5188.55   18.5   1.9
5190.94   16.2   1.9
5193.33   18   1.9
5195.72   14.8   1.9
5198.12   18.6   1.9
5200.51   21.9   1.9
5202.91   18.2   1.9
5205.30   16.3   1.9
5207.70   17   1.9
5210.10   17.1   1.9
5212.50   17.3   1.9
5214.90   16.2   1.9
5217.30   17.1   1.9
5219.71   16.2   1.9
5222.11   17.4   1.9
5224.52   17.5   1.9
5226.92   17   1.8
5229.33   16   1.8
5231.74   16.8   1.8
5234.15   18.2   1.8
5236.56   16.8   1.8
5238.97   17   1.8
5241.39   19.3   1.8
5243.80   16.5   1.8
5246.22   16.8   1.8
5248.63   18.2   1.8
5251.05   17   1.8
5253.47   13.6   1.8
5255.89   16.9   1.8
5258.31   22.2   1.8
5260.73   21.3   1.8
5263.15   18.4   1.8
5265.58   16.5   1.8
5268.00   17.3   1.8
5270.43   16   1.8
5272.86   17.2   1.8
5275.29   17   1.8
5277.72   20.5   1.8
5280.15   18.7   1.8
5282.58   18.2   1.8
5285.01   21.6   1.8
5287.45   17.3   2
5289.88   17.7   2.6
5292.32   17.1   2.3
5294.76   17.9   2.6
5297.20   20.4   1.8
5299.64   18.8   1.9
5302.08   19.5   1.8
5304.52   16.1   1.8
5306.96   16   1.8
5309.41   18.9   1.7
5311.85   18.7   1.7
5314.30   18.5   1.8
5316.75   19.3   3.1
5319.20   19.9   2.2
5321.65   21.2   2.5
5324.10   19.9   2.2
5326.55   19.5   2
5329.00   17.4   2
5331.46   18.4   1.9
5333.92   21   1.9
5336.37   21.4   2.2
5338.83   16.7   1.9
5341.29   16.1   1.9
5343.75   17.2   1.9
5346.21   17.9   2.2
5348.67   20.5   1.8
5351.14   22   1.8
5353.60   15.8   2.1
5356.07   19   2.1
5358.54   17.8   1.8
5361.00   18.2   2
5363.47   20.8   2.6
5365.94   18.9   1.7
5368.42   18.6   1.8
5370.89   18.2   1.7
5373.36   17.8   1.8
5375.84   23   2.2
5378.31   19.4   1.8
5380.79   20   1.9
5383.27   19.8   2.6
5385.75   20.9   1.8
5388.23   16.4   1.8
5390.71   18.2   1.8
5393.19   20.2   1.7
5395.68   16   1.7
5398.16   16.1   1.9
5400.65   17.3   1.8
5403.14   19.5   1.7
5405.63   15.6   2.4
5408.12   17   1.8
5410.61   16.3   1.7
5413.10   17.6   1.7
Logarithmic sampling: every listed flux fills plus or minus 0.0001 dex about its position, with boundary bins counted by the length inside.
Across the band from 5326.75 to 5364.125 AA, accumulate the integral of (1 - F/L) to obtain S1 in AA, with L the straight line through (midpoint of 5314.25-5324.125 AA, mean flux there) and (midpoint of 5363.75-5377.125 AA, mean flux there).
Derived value 1.9 AA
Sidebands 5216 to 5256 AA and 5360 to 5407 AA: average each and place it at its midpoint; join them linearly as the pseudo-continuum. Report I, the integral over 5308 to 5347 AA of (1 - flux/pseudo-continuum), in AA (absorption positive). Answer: -1.9 AA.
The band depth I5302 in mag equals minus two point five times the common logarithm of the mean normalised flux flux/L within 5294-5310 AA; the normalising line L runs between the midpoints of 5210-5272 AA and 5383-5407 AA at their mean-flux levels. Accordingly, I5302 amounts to -0.039 mag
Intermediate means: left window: 17.3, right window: 17.9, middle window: 18.2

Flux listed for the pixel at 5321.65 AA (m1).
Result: 21.2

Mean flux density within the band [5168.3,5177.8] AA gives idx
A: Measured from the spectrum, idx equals 16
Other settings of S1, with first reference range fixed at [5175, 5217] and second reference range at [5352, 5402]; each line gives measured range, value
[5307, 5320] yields -0.41 AA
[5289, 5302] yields -0.32 AA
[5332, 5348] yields -0.07 AA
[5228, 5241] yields 0.36 AA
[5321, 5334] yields -0.77 AA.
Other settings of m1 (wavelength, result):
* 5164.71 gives 18.3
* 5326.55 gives 19.5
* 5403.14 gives 19.5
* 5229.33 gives 16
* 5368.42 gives 18.6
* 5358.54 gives 17.8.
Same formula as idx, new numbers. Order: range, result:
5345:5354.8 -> 19.1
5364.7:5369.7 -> 18.7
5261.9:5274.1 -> 17.1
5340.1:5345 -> 16.7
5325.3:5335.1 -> 19.1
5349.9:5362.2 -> 18.6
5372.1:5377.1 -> 20.4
